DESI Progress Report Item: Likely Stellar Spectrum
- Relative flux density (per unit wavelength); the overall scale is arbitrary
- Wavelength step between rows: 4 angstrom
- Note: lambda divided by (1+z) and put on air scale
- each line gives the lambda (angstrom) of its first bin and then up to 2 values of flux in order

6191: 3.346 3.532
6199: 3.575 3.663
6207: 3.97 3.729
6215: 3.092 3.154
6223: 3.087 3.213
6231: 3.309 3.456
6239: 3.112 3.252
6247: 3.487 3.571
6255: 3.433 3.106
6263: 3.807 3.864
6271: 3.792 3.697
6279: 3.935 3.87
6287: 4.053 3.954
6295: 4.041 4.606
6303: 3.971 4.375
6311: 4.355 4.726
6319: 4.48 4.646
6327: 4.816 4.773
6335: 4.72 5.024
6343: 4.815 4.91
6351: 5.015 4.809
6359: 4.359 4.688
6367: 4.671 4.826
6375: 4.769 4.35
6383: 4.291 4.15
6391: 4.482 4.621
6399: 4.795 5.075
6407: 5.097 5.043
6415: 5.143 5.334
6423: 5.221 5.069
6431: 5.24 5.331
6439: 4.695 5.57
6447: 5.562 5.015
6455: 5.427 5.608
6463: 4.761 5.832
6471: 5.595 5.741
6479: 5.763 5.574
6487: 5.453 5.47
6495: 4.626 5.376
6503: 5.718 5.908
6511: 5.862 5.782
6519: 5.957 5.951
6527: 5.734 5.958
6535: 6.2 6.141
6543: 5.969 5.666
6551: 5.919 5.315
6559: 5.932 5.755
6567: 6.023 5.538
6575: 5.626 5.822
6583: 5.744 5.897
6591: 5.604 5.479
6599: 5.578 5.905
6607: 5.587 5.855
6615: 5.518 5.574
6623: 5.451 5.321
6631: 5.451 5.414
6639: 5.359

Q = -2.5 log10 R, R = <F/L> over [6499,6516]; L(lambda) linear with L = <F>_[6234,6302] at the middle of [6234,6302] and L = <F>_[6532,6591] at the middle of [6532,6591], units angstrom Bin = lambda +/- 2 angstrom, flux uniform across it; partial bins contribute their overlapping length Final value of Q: -0.06 mag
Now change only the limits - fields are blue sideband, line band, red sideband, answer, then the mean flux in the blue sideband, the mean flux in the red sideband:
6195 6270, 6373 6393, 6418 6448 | 0.09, 3.45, 5.24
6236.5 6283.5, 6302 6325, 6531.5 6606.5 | -0.13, 3.57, 5.78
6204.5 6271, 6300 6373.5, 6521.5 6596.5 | -0.12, 3.43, 5.81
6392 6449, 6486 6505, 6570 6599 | 0.01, 5.12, 5.67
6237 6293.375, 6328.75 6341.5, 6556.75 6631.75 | -0.19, 3.64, 5.67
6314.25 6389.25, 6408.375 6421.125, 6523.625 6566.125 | -0.02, 4.67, 5.87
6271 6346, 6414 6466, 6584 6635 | -0.07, 4.37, 5.6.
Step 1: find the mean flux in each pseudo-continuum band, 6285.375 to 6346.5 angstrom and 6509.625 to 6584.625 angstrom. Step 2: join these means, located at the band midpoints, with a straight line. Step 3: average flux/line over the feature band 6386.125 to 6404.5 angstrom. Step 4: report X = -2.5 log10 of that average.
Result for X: 0.07 mag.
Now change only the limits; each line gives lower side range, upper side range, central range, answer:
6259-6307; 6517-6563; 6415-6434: -0.04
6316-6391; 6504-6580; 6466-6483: -0.06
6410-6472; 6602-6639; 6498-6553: -0.09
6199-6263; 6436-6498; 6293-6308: -0.07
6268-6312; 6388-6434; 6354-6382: 0.01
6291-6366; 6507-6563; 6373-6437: 0.04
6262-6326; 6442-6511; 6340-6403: 0.01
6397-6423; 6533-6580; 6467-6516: -0.02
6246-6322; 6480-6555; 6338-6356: -0.11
